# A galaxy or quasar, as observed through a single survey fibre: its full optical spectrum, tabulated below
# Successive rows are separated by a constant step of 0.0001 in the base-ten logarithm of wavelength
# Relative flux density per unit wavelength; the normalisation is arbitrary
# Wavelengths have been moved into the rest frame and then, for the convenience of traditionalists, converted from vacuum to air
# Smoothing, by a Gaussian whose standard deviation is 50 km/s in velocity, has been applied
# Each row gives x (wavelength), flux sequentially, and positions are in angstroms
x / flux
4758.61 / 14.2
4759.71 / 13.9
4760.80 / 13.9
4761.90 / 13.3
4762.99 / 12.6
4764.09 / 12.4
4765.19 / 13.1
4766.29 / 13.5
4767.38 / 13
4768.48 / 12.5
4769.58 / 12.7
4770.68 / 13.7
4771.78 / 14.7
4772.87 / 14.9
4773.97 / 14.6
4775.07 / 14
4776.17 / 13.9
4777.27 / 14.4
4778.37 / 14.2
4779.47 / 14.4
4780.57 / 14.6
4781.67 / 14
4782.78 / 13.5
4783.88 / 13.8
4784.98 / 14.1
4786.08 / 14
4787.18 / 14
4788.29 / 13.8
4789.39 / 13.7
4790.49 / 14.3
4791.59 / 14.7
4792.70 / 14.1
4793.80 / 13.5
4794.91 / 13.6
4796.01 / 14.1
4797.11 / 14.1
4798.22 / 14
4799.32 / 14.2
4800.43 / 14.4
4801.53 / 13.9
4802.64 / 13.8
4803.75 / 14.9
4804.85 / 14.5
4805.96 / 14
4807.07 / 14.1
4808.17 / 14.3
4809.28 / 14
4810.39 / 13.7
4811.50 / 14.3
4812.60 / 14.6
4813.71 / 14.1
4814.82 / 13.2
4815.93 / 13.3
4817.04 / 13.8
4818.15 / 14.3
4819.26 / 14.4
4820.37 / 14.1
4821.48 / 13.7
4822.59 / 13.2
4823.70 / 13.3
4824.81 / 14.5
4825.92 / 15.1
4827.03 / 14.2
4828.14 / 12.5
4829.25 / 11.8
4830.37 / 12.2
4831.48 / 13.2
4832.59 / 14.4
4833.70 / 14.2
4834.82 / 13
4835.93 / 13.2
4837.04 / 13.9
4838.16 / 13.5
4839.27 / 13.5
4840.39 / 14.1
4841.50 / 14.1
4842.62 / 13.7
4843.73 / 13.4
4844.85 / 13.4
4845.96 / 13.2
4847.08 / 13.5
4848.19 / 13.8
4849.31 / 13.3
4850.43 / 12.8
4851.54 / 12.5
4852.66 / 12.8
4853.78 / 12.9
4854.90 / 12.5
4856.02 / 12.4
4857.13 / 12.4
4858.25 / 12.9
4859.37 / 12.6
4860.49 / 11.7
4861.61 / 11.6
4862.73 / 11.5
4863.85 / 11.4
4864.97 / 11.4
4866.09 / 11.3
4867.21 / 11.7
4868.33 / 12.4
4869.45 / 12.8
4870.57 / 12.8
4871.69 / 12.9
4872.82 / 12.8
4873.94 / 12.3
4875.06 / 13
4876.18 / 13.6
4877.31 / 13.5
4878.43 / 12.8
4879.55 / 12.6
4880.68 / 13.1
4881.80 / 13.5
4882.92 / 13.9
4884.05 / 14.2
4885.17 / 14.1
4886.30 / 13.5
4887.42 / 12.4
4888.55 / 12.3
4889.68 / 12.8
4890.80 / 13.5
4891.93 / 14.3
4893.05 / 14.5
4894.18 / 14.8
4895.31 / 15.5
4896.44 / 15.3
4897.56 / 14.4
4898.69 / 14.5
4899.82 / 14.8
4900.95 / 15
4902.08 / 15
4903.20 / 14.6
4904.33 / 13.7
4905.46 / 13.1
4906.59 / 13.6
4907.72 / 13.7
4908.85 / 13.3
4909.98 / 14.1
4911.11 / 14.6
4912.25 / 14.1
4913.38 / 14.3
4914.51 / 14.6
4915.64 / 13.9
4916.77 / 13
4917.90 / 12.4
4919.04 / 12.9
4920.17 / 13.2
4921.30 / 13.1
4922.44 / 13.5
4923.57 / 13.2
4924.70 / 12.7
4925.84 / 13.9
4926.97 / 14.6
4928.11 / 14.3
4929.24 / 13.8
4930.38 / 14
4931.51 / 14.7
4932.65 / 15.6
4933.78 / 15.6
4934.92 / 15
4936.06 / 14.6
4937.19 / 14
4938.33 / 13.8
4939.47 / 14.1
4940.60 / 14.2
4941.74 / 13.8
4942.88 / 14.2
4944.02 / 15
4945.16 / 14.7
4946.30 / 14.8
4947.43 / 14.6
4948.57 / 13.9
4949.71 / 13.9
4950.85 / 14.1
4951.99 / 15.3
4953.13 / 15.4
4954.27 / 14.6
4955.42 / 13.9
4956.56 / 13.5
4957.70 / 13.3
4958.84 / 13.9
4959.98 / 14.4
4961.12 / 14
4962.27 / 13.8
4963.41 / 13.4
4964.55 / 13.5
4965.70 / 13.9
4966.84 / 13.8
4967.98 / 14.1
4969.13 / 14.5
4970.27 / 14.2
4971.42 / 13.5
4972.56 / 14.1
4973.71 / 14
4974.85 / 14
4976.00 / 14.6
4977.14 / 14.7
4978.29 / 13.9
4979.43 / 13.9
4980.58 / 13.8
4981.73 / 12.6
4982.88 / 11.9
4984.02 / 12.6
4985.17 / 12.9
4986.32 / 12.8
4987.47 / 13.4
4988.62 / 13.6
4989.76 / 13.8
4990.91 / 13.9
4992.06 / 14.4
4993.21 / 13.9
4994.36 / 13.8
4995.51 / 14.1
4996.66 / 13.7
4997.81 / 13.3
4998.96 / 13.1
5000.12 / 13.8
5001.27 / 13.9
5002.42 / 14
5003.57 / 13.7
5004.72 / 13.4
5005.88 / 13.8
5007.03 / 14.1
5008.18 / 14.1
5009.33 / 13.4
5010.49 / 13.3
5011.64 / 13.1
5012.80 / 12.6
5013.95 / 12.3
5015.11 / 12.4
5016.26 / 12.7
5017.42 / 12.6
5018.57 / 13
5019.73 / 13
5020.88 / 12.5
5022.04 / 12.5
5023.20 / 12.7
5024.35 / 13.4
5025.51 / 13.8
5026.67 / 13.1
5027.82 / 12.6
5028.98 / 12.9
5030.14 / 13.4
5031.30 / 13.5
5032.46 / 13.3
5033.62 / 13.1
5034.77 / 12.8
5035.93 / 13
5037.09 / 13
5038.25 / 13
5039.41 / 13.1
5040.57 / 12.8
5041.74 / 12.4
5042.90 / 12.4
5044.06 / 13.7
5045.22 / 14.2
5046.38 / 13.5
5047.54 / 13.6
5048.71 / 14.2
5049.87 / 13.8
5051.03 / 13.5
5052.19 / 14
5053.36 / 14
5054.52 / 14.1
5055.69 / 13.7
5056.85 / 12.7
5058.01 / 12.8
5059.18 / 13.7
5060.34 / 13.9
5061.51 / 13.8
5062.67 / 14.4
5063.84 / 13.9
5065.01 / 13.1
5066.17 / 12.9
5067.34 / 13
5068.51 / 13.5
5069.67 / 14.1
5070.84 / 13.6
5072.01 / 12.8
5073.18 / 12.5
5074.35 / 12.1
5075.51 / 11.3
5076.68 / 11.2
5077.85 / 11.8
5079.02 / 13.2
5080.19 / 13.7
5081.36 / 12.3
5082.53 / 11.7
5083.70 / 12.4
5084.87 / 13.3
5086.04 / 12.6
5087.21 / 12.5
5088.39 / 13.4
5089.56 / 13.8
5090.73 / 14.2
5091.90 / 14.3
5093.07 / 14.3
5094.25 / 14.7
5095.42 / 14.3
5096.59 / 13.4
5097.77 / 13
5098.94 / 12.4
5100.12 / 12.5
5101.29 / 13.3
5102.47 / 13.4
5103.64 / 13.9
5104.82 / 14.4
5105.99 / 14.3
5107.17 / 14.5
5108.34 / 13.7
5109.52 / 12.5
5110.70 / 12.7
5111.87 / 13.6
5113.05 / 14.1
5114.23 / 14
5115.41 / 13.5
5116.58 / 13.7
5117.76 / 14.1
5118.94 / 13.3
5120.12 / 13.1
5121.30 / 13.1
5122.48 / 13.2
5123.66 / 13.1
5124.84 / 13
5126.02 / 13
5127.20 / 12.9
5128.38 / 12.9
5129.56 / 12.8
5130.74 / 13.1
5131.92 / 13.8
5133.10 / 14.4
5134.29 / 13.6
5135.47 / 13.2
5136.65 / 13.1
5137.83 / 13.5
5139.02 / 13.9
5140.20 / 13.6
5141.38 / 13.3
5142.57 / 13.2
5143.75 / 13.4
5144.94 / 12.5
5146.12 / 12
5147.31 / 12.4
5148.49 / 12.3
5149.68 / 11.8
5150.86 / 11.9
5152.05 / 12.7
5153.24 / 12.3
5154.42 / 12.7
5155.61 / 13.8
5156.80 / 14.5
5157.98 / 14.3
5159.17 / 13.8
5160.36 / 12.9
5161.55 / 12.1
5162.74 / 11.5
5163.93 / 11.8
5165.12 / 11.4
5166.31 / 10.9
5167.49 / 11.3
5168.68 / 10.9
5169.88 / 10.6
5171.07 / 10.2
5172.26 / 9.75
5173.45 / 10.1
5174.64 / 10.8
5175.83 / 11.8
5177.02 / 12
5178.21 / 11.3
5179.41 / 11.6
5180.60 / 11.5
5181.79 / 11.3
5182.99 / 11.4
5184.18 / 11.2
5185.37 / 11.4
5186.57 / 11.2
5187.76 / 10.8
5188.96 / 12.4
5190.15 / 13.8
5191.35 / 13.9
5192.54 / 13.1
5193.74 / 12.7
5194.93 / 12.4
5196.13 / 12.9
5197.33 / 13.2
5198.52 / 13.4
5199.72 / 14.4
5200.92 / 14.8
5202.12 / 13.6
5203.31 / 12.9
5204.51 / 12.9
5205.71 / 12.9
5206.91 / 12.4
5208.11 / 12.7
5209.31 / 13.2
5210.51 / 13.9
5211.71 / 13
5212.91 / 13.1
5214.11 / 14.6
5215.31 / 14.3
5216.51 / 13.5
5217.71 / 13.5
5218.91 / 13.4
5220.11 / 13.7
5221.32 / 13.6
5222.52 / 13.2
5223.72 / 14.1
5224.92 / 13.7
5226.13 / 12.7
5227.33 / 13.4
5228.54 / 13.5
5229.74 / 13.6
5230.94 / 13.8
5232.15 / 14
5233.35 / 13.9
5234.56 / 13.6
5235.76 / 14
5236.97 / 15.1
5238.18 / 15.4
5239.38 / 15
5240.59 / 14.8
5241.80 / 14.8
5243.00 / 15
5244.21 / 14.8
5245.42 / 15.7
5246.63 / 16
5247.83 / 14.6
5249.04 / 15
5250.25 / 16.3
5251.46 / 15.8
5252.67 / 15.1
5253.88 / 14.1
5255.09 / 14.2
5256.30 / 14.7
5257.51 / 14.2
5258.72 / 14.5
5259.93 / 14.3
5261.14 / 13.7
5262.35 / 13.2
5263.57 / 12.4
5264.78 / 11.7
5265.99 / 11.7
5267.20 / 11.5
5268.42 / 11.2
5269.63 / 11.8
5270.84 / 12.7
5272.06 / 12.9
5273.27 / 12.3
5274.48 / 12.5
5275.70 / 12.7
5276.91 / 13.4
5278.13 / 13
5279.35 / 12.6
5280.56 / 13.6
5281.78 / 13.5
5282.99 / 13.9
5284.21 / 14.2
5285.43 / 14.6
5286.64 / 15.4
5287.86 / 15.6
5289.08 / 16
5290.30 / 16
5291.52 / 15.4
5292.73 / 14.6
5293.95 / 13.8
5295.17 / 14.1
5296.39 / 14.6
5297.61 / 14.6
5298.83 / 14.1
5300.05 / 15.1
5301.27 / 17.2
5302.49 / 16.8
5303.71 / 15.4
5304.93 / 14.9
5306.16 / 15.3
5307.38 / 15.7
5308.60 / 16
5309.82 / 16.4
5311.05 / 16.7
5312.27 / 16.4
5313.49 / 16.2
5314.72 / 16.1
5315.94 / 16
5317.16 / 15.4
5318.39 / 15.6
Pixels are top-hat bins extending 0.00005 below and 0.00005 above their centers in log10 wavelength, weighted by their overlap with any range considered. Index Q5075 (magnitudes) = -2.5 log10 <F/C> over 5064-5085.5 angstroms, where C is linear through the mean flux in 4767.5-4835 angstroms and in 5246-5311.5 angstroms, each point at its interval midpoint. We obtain 0.114 mag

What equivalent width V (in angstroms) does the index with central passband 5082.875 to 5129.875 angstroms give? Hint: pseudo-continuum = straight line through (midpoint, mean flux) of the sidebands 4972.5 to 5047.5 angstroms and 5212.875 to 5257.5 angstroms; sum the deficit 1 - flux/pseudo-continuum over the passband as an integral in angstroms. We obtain 1.1 angstroms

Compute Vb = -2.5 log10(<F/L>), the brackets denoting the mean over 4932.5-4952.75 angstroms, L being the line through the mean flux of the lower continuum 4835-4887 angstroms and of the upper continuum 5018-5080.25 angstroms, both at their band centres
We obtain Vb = -0.12 mag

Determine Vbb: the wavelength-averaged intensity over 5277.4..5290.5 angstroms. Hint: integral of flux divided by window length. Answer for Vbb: 14.3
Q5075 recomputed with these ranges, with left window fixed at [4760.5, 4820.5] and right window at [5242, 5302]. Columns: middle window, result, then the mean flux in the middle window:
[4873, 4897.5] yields 0.03 mag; 13.6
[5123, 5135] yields 0.06 mag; 13.3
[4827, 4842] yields 0.04 mag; 13.4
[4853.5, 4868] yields 0.16 mag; 12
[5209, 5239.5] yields 0.02 mag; 13.8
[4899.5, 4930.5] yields 0.01 mag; 13.8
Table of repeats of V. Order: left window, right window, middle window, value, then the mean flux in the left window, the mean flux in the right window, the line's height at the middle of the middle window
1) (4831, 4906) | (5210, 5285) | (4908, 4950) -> -2.2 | 13.3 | 13.8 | 13.4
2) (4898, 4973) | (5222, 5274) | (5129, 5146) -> 0.8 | 14.1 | 13.9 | 14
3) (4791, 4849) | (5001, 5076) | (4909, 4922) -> -0.1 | 13.8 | 13.2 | 13.6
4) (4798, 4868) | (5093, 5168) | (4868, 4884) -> 0.3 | 13.4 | 13.1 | 13.3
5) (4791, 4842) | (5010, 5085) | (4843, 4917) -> 1.8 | 13.9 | 13.1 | 13.6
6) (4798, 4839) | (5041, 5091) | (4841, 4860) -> 0.9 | 13.8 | 13.2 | 13.7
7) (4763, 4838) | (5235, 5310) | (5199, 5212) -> 0.8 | 13.8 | 14.3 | 14.3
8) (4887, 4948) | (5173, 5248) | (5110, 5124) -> 0.1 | 14.1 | 13.3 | 13.5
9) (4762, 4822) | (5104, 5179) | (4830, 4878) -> 2.9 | 13.9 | 12.8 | 13.7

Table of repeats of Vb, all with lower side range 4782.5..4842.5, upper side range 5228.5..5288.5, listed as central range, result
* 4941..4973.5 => -0.02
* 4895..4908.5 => -0.04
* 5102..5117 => 0.01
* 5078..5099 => 0.05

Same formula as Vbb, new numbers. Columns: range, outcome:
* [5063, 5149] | 13.2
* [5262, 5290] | 13.2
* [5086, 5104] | 13.5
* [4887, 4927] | 13.9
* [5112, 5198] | 12.5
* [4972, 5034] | 13.4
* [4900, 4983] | 14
